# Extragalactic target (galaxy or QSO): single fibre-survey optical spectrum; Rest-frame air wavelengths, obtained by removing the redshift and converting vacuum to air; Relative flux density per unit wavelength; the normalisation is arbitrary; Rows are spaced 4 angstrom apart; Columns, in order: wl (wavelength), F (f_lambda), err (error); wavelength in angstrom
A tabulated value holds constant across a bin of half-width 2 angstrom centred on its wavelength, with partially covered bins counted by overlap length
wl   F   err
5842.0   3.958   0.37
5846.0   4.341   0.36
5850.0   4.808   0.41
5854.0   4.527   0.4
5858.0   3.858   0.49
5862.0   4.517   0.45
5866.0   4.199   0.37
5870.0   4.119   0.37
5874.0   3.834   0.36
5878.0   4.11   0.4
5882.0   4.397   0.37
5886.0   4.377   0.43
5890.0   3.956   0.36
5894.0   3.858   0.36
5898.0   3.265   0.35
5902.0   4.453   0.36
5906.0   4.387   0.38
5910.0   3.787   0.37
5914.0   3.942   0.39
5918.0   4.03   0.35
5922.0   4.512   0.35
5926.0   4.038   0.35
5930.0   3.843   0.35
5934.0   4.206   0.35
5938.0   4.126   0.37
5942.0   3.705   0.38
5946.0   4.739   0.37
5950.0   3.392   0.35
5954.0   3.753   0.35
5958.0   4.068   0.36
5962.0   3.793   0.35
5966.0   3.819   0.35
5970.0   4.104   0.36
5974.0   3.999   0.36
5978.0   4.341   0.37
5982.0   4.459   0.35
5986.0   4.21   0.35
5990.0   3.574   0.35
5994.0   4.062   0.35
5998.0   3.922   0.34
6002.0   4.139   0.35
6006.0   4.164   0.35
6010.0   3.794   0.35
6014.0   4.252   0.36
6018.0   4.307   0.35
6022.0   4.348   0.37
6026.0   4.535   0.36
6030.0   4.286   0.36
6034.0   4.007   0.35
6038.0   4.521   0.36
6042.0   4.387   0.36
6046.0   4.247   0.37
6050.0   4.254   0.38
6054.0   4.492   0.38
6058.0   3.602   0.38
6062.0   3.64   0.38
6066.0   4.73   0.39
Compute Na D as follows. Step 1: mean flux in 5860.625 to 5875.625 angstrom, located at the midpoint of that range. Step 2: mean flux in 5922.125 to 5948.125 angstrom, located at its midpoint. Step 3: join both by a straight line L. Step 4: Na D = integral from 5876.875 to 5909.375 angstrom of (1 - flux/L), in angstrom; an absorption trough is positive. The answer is 0.5 angstrom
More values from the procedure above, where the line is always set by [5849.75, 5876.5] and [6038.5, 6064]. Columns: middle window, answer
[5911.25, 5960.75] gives 2.0 angstrom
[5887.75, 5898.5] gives 1.1 angstrom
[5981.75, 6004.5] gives 0.7 angstrom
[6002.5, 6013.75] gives 0.3 angstrom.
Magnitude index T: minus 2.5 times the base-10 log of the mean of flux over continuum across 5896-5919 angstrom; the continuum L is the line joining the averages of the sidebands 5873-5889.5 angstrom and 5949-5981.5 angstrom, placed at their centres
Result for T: 0.04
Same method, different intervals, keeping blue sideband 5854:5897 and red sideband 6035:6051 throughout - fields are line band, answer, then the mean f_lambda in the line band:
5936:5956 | 0.072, 3.94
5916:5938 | 0.016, 4.13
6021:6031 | -0.022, 4.4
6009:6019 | 0.043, 4.13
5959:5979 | 0.064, 4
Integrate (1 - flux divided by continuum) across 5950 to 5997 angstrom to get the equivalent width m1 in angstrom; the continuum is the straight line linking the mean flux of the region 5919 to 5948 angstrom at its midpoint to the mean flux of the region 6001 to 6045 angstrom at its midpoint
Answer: 2.4 angstrom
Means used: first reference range 4.16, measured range 3.99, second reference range 4.25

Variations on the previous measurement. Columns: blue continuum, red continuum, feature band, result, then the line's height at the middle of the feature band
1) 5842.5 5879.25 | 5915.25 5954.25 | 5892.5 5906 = 0.7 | 4.14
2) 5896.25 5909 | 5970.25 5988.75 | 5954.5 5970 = 1.0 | 4.17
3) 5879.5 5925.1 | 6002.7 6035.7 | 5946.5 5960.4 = 1.0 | 4.14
